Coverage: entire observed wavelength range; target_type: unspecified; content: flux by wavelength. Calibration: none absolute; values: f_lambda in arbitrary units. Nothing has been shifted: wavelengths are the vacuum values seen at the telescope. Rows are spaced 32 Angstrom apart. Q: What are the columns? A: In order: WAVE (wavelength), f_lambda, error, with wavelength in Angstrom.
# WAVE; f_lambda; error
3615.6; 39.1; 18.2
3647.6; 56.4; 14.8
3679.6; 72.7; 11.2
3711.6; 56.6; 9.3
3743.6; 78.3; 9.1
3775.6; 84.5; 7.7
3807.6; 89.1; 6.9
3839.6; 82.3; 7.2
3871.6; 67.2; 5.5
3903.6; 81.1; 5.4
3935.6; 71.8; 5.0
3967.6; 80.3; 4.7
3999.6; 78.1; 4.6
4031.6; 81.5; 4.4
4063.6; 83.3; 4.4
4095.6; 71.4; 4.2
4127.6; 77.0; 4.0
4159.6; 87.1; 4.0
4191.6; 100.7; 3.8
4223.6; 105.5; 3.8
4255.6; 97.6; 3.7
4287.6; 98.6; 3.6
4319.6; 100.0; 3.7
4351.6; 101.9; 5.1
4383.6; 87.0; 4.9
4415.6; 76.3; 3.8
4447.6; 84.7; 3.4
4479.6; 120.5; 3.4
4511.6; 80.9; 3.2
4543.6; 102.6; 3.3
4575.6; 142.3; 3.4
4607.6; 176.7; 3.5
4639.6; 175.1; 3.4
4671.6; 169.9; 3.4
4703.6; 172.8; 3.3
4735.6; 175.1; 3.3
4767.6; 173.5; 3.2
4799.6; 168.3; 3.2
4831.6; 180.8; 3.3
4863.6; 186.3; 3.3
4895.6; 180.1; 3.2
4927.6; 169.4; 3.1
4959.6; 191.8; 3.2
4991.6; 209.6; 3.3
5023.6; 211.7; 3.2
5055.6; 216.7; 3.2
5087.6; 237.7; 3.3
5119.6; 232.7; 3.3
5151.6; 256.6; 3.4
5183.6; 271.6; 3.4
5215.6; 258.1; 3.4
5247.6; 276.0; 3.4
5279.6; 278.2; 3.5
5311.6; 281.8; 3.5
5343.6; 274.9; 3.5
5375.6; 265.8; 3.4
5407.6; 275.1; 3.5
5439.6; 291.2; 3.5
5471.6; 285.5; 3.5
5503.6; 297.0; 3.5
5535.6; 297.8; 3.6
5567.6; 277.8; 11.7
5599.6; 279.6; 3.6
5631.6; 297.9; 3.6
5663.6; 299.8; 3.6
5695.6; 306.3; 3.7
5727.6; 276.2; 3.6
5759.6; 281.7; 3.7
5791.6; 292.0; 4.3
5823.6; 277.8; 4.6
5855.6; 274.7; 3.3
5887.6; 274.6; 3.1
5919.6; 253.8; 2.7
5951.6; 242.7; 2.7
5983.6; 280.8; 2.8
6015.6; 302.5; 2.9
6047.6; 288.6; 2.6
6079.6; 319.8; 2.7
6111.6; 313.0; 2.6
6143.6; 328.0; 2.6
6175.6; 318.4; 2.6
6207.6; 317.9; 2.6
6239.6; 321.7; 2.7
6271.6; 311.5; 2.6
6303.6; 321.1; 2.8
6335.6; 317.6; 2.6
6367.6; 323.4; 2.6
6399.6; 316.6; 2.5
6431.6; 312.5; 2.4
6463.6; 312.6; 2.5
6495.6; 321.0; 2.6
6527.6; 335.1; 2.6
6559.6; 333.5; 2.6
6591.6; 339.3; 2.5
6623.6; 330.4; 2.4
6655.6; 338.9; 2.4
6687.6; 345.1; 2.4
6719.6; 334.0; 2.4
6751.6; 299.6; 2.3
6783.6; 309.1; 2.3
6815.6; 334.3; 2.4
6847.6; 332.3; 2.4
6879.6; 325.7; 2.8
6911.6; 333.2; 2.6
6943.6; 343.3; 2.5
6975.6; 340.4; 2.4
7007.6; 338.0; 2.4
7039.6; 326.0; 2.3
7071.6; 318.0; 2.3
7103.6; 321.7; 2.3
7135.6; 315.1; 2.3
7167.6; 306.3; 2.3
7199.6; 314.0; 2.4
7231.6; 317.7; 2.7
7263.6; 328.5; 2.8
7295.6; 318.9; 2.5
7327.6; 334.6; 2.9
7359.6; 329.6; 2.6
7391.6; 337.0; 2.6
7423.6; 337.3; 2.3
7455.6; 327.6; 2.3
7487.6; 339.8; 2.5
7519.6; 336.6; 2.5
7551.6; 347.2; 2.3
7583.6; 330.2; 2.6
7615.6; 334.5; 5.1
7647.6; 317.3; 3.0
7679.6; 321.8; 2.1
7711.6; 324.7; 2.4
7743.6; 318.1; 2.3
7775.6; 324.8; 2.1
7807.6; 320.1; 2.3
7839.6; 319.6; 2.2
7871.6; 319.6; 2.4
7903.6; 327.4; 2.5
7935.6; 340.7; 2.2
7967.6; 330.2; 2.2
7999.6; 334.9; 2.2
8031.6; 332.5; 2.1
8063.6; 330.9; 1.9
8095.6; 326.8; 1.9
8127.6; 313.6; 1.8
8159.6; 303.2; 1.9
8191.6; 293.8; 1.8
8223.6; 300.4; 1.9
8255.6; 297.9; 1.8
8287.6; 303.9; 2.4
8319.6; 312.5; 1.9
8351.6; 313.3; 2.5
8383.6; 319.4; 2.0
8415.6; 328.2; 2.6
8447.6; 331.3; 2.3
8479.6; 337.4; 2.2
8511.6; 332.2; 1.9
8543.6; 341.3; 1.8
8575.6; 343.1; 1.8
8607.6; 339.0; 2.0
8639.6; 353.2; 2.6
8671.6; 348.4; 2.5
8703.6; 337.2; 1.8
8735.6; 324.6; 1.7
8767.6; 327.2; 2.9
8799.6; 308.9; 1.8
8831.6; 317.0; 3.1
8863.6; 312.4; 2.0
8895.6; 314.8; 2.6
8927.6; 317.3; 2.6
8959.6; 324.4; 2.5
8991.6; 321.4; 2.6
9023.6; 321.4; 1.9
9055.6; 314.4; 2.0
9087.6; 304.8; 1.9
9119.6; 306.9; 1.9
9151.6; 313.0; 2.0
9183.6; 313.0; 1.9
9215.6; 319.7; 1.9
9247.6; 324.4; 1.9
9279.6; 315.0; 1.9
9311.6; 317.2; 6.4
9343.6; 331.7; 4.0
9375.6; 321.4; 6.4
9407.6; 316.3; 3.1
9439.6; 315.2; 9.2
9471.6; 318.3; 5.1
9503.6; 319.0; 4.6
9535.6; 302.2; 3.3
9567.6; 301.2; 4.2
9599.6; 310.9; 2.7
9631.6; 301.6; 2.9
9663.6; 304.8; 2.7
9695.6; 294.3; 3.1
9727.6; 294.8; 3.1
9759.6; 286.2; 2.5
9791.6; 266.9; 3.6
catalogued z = 0.15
